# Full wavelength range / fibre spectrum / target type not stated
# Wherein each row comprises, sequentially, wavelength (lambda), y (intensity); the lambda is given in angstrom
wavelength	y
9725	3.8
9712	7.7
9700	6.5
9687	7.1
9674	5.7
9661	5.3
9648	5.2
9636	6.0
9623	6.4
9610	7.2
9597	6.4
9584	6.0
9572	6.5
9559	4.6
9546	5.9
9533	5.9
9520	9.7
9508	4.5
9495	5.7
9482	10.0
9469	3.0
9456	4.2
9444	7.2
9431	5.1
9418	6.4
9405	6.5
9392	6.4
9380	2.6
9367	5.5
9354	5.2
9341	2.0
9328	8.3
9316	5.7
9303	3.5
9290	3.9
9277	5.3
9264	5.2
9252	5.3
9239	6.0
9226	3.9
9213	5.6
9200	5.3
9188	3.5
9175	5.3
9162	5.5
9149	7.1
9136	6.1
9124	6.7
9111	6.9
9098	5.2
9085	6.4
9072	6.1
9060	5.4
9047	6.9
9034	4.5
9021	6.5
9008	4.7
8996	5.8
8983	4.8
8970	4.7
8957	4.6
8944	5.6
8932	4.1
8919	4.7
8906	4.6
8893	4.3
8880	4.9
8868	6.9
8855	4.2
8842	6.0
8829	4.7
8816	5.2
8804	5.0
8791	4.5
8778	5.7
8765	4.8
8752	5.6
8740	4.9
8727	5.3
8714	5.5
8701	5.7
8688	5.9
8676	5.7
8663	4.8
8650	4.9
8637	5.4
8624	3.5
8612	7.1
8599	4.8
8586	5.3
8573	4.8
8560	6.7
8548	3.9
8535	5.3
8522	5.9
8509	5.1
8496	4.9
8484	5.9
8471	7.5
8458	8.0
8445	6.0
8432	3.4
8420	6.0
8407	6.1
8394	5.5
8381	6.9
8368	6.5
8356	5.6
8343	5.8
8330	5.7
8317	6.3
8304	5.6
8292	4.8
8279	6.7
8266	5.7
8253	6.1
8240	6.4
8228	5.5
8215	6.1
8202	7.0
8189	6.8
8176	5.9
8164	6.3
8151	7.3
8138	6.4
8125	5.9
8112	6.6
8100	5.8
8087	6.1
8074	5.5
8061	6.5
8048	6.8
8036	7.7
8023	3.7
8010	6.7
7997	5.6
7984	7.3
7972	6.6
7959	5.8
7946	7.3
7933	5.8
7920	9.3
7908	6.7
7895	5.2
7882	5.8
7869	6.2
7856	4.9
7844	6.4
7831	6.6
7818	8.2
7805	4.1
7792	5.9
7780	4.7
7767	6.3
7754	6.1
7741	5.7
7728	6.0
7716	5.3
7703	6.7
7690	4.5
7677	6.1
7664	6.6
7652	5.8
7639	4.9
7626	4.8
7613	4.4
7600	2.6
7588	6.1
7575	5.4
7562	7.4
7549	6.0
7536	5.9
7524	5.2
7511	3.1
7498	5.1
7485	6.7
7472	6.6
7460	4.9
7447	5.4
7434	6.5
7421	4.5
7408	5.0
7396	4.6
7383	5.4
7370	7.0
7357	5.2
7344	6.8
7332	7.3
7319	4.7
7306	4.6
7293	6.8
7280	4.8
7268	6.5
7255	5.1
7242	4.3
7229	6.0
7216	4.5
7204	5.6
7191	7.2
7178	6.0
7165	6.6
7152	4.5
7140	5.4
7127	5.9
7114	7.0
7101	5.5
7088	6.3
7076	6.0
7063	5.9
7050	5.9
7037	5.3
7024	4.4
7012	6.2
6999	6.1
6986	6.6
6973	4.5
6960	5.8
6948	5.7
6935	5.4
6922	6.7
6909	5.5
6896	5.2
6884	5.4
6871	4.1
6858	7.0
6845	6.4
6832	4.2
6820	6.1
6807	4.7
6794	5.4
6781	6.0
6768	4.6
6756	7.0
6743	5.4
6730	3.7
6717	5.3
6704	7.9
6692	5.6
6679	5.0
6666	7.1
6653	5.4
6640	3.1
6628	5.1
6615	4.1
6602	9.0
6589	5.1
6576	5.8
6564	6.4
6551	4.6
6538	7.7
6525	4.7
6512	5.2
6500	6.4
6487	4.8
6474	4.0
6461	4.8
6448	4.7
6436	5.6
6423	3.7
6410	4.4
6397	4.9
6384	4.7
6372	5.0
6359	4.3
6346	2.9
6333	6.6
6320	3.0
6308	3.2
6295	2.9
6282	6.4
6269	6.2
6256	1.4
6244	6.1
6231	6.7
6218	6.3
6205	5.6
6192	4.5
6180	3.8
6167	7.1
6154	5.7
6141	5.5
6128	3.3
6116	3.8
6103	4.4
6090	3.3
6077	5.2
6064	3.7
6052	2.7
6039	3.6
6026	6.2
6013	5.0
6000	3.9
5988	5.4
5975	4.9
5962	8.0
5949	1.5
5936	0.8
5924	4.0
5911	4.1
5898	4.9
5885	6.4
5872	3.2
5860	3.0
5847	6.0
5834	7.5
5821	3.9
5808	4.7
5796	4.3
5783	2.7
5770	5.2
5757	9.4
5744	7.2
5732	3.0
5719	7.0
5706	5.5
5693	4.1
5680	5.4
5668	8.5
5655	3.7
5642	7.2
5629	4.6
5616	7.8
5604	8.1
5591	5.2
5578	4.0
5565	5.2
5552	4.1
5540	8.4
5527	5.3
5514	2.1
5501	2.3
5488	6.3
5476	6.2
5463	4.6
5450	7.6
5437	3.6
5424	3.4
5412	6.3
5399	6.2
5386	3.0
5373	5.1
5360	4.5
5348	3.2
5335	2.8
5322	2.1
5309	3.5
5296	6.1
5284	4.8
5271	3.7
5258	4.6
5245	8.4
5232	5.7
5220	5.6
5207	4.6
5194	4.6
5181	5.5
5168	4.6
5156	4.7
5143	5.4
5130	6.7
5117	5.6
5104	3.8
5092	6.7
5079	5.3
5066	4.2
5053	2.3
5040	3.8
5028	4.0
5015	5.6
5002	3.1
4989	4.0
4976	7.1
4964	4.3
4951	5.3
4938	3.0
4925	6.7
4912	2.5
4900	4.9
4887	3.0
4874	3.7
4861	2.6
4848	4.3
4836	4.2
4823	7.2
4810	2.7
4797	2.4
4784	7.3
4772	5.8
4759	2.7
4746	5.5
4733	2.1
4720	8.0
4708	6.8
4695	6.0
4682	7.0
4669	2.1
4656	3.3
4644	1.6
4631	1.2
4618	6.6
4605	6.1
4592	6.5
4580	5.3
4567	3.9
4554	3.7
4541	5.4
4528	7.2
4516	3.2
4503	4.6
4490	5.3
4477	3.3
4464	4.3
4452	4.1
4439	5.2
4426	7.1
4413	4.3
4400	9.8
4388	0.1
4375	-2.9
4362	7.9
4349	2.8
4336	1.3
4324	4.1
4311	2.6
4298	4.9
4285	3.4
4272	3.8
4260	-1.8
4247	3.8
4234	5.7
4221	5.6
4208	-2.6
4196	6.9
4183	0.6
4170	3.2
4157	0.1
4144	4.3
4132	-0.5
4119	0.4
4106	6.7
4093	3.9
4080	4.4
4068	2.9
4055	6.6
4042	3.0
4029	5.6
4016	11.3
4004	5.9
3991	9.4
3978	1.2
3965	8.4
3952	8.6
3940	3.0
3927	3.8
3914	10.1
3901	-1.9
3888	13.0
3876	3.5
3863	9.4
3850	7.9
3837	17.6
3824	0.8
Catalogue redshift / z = 0.772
